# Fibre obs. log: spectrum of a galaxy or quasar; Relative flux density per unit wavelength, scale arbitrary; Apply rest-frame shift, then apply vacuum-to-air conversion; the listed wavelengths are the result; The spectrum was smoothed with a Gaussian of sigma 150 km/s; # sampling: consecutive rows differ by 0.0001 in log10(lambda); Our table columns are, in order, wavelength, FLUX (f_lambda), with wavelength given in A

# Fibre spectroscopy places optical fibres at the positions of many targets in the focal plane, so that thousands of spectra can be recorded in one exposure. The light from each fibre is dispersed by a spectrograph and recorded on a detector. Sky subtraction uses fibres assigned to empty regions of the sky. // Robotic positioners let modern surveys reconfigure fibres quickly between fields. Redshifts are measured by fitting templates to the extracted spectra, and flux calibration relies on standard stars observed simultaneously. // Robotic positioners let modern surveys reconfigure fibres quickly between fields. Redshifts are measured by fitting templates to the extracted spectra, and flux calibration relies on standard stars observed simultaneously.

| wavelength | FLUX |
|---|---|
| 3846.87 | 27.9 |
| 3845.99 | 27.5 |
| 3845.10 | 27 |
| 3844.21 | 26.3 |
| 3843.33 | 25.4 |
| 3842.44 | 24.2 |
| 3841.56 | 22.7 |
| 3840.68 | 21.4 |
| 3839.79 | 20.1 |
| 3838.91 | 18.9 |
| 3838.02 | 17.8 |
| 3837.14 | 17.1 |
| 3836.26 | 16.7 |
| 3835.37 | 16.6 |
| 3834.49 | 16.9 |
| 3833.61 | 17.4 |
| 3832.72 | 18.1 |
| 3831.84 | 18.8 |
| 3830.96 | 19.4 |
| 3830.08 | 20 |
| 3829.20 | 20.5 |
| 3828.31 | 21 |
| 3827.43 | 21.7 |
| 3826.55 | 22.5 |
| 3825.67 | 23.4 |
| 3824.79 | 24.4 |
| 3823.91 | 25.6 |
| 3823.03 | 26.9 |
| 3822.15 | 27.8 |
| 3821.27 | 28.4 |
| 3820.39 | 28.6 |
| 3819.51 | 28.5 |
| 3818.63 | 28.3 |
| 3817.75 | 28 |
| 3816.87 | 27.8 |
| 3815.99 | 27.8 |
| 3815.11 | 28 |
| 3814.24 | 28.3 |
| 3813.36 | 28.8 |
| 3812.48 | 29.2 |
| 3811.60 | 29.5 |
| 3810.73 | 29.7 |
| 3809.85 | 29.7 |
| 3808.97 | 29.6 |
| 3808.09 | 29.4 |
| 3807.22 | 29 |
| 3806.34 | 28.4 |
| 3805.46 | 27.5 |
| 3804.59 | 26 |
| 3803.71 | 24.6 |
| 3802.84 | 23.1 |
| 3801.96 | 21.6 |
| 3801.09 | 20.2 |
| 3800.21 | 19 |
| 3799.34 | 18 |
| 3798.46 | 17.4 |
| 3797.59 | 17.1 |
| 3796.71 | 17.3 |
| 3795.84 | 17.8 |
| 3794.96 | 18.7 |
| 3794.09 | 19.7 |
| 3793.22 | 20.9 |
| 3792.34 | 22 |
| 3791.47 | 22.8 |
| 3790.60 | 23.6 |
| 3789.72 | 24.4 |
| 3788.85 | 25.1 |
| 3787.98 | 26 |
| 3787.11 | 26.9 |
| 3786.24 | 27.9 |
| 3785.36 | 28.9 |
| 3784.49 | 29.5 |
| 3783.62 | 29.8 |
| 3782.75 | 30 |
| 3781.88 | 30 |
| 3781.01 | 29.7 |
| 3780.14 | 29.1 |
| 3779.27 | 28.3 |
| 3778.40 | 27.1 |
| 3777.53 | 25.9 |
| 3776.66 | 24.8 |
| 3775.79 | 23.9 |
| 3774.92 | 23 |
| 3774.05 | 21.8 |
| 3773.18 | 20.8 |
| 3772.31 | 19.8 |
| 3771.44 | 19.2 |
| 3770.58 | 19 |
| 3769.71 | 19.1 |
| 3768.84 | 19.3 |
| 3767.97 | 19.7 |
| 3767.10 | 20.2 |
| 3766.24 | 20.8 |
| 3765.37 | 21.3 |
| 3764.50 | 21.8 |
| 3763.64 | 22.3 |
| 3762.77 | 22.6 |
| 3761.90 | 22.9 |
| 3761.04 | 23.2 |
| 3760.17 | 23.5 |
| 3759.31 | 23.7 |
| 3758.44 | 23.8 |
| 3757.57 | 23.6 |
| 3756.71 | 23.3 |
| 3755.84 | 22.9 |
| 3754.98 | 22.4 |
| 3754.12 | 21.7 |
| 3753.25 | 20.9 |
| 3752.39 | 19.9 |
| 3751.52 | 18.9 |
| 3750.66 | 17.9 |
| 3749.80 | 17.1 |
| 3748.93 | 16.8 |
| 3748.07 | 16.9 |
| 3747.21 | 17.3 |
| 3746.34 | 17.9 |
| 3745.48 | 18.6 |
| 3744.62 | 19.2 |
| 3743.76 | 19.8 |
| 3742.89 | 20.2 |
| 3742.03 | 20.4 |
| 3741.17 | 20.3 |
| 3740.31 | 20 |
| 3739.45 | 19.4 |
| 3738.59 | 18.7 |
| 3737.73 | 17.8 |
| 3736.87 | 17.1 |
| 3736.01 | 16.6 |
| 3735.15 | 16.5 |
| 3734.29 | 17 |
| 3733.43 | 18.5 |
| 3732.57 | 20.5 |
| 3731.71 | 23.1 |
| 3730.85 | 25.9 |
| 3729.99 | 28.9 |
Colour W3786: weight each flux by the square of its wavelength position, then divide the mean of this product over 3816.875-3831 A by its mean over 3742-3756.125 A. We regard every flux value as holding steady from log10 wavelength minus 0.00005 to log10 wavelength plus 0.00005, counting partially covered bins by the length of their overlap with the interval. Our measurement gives 1.34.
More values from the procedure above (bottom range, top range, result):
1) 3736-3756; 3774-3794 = 1.39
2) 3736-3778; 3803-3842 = 1.22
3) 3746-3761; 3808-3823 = 1.44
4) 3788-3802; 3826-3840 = 0.95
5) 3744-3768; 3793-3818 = 1.21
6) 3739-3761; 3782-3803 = 1.15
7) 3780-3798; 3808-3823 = 1.18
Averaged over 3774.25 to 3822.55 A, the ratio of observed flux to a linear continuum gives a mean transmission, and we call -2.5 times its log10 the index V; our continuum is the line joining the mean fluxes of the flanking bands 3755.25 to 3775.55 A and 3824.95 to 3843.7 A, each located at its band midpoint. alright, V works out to -0.22 mag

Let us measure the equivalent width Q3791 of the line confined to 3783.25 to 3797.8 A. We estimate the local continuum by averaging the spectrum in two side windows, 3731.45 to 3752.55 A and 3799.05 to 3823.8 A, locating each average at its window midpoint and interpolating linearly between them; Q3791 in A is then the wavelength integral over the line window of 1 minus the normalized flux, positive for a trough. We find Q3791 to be 0.5 A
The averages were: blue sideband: 18.6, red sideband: 26.9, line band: 23.5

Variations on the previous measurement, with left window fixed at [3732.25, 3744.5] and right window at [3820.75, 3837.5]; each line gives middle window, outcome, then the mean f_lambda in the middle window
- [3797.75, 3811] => -2.6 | 24.7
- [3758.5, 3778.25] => -2.3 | 21.9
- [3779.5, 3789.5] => -4.2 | 28.4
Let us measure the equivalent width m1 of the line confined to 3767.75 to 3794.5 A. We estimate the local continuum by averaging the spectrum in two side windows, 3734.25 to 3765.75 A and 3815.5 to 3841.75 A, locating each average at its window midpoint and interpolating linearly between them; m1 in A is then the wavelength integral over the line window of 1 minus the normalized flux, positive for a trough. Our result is -4.4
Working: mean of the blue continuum 20.2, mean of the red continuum 22.4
